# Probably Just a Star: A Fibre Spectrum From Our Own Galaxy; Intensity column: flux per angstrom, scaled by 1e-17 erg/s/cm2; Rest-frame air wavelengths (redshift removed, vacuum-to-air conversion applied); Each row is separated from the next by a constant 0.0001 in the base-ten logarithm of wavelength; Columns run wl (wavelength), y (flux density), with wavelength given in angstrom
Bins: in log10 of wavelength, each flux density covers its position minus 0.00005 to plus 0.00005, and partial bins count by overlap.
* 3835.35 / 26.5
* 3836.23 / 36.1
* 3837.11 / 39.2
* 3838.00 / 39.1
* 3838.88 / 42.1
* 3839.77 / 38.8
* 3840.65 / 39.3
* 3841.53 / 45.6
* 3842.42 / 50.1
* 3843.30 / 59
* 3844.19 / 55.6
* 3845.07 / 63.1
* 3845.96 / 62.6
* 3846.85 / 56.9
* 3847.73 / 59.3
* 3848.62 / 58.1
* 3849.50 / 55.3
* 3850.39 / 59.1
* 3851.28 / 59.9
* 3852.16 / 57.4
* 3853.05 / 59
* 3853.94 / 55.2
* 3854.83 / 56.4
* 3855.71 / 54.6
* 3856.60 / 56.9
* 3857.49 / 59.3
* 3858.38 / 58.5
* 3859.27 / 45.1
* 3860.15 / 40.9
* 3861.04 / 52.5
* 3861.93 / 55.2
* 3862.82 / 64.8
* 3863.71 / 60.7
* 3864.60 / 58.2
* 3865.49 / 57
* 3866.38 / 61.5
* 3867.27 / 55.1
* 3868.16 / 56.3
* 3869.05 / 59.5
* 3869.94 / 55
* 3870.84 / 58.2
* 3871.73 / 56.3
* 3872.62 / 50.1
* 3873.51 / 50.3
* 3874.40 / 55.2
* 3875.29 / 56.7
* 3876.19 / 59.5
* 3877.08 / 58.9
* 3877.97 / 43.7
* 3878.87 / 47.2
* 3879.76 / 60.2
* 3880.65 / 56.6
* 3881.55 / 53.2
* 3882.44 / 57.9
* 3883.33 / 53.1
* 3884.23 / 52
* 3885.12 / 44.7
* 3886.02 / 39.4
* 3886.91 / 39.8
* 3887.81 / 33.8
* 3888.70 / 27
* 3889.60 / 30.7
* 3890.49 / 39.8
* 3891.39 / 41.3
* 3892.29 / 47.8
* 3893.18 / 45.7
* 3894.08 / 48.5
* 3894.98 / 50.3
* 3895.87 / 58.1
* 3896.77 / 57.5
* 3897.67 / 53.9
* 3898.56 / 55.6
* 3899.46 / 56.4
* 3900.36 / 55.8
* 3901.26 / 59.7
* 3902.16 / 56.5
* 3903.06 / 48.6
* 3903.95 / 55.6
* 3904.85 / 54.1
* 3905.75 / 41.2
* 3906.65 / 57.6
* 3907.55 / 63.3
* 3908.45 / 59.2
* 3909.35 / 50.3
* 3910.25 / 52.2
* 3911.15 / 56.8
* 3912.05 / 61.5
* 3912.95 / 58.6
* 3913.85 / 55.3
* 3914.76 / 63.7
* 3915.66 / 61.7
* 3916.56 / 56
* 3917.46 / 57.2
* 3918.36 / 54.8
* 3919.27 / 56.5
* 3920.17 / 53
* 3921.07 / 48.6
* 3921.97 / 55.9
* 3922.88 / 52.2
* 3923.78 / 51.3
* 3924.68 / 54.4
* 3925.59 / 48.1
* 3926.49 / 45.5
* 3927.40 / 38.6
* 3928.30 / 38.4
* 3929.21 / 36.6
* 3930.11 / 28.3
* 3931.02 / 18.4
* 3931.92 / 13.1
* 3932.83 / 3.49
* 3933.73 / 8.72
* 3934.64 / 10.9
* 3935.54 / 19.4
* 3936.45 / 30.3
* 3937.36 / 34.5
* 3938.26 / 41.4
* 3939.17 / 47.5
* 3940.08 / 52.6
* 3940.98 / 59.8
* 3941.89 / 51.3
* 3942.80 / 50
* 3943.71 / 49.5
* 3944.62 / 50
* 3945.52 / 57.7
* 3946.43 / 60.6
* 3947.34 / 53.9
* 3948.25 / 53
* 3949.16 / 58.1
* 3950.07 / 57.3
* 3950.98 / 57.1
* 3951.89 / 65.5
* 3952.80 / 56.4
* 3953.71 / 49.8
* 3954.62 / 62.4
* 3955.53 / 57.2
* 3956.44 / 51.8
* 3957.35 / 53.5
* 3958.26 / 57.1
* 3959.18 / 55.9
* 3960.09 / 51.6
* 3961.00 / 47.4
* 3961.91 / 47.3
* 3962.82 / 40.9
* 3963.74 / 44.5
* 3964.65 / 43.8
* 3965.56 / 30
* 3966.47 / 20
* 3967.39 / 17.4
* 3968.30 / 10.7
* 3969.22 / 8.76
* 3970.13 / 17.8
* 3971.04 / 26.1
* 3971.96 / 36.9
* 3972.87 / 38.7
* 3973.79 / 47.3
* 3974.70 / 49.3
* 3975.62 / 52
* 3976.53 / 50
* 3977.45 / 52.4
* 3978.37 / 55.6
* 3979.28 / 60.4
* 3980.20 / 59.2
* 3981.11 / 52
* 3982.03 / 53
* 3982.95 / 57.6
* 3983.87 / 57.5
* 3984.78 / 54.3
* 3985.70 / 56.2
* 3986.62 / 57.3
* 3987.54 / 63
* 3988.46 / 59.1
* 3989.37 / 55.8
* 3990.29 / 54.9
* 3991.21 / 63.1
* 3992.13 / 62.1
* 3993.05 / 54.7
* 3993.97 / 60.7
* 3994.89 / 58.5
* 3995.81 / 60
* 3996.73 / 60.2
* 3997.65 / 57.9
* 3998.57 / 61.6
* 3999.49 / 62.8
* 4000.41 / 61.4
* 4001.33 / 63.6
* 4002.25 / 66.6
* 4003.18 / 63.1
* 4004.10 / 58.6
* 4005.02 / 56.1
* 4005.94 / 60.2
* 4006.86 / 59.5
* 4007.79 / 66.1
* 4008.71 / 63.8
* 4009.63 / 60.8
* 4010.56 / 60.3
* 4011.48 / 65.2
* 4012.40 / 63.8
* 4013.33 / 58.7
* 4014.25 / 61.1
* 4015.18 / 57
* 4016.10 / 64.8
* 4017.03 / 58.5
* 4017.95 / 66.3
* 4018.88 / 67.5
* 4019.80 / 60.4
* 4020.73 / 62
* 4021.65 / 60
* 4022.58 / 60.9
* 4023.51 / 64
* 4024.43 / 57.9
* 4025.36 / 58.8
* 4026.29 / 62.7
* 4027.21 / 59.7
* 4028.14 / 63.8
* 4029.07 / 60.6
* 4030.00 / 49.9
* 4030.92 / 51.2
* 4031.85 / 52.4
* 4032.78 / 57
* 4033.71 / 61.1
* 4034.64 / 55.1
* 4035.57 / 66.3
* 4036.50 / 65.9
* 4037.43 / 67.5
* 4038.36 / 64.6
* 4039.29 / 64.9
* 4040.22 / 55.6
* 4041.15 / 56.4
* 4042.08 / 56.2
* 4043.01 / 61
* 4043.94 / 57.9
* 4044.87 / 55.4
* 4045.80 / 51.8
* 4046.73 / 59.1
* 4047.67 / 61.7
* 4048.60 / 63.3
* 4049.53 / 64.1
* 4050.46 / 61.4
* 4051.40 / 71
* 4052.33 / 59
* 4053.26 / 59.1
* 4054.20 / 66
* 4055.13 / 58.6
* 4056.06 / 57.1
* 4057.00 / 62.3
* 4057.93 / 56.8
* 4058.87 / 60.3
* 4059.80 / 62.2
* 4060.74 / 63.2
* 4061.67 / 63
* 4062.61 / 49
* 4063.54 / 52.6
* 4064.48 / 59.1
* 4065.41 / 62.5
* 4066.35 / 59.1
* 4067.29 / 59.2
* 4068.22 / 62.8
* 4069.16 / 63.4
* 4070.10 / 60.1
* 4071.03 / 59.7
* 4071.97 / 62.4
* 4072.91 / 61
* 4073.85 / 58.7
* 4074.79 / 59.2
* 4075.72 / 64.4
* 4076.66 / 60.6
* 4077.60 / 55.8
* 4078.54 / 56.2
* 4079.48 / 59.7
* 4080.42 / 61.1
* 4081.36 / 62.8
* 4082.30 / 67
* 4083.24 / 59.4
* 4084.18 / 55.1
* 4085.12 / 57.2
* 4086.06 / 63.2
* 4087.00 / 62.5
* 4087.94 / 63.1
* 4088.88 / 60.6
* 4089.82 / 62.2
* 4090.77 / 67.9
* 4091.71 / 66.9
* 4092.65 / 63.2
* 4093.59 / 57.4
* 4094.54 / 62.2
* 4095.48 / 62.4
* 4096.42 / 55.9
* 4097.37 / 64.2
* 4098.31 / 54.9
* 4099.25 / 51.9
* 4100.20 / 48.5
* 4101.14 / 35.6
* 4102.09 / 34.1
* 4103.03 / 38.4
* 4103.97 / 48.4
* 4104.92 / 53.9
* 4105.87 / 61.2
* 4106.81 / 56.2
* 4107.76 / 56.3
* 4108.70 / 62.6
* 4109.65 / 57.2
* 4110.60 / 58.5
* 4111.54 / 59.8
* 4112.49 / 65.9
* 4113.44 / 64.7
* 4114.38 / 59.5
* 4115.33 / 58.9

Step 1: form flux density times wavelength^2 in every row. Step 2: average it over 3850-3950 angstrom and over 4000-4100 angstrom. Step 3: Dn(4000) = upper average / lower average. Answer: 1.31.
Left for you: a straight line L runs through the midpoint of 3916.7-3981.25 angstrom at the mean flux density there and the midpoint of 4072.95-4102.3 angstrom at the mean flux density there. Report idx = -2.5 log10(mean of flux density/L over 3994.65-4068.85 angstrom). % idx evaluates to -0.15 mag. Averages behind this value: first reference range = 44.1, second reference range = 58.8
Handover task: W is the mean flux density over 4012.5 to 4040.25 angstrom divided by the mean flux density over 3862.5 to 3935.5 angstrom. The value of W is 1.23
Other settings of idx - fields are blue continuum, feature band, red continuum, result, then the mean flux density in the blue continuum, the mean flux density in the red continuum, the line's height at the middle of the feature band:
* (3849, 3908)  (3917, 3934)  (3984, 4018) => 0.34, 52.8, 60.4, 55.7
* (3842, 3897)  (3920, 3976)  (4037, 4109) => 0.29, 53.1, 59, 55.3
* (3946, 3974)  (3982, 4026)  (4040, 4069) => -0.17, 44.4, 59.7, 51.5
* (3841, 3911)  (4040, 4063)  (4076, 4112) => -0.06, 53.3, 57.5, 56.7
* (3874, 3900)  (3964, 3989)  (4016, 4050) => 0.26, 49.1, 60.1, 55.9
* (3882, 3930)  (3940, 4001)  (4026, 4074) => 0.08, 50.6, 59.9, 54.8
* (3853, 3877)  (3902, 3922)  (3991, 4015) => 0.04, 55.8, 61.1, 57.6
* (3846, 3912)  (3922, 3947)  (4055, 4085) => 0.37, 53.2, 59.8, 55.1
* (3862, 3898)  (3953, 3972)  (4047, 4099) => 0.36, 51.4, 60.8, 55.4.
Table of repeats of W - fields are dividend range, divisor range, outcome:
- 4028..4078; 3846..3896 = 1.14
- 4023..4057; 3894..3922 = 1.08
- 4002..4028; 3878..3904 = 1.26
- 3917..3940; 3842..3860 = 0.67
